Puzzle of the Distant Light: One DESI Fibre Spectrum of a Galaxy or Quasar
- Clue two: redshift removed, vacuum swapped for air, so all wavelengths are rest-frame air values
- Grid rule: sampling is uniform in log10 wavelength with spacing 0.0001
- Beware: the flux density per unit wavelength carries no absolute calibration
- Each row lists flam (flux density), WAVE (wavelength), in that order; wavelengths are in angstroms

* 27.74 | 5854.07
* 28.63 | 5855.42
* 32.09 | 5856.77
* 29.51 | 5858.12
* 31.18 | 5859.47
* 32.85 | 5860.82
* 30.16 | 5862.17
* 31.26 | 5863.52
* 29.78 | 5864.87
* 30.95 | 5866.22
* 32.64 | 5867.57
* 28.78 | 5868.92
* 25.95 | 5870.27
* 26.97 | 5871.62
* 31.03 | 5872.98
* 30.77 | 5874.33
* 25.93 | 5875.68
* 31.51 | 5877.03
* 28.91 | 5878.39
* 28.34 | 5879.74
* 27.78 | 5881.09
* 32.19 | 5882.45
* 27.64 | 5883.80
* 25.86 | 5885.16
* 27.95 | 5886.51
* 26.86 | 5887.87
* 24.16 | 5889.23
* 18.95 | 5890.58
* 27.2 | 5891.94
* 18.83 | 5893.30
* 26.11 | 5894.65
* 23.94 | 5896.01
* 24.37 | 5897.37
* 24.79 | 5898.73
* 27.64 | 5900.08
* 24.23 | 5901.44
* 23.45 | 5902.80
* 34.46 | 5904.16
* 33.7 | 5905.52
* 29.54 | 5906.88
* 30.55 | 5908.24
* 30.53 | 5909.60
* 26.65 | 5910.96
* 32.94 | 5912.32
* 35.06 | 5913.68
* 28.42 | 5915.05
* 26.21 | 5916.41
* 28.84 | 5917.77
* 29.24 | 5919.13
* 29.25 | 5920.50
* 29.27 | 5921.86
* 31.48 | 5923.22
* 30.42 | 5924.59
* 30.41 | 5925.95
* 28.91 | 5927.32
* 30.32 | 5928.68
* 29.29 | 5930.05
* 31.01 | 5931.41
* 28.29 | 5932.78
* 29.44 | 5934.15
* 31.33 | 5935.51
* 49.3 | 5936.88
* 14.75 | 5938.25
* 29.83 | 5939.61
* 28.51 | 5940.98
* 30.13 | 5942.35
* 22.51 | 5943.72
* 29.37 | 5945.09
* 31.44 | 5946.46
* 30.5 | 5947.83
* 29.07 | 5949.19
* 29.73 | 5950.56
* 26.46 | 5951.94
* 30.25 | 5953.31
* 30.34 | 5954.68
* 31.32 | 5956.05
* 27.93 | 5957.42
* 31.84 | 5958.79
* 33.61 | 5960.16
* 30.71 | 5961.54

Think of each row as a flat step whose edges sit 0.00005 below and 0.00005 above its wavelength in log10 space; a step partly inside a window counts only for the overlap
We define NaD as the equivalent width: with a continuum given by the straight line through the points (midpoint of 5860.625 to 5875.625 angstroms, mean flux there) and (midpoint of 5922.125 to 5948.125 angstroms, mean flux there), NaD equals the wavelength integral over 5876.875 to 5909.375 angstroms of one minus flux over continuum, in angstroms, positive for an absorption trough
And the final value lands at 3.1 angstroms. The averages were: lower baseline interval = 29.8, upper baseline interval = 29.8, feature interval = 27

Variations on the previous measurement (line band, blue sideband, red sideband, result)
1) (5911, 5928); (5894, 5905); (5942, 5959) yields -1.6 angstroms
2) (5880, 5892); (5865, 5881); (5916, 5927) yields 1.1 angstroms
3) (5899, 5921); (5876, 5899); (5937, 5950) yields -1.8 angstroms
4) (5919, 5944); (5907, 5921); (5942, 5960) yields -0.2 angstroms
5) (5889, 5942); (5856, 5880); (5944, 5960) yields 2.3 angstroms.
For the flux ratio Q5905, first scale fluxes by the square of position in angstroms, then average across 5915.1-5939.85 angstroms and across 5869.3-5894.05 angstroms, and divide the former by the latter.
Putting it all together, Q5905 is 1.12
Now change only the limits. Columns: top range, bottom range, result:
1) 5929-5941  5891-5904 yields 1.24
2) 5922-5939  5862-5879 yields 1.05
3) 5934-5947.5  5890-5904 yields 1.24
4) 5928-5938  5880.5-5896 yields 1.26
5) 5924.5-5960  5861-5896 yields 1.09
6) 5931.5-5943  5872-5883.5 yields 1.05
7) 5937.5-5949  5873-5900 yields 1.05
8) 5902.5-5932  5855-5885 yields 1.03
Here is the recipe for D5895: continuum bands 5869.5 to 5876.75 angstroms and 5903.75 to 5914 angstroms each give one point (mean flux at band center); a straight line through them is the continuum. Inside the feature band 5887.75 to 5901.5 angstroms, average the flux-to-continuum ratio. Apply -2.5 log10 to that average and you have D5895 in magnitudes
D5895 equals 0.24 mag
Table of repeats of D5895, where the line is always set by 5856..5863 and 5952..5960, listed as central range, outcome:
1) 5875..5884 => 0.07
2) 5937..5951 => 0.07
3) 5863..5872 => 0.05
